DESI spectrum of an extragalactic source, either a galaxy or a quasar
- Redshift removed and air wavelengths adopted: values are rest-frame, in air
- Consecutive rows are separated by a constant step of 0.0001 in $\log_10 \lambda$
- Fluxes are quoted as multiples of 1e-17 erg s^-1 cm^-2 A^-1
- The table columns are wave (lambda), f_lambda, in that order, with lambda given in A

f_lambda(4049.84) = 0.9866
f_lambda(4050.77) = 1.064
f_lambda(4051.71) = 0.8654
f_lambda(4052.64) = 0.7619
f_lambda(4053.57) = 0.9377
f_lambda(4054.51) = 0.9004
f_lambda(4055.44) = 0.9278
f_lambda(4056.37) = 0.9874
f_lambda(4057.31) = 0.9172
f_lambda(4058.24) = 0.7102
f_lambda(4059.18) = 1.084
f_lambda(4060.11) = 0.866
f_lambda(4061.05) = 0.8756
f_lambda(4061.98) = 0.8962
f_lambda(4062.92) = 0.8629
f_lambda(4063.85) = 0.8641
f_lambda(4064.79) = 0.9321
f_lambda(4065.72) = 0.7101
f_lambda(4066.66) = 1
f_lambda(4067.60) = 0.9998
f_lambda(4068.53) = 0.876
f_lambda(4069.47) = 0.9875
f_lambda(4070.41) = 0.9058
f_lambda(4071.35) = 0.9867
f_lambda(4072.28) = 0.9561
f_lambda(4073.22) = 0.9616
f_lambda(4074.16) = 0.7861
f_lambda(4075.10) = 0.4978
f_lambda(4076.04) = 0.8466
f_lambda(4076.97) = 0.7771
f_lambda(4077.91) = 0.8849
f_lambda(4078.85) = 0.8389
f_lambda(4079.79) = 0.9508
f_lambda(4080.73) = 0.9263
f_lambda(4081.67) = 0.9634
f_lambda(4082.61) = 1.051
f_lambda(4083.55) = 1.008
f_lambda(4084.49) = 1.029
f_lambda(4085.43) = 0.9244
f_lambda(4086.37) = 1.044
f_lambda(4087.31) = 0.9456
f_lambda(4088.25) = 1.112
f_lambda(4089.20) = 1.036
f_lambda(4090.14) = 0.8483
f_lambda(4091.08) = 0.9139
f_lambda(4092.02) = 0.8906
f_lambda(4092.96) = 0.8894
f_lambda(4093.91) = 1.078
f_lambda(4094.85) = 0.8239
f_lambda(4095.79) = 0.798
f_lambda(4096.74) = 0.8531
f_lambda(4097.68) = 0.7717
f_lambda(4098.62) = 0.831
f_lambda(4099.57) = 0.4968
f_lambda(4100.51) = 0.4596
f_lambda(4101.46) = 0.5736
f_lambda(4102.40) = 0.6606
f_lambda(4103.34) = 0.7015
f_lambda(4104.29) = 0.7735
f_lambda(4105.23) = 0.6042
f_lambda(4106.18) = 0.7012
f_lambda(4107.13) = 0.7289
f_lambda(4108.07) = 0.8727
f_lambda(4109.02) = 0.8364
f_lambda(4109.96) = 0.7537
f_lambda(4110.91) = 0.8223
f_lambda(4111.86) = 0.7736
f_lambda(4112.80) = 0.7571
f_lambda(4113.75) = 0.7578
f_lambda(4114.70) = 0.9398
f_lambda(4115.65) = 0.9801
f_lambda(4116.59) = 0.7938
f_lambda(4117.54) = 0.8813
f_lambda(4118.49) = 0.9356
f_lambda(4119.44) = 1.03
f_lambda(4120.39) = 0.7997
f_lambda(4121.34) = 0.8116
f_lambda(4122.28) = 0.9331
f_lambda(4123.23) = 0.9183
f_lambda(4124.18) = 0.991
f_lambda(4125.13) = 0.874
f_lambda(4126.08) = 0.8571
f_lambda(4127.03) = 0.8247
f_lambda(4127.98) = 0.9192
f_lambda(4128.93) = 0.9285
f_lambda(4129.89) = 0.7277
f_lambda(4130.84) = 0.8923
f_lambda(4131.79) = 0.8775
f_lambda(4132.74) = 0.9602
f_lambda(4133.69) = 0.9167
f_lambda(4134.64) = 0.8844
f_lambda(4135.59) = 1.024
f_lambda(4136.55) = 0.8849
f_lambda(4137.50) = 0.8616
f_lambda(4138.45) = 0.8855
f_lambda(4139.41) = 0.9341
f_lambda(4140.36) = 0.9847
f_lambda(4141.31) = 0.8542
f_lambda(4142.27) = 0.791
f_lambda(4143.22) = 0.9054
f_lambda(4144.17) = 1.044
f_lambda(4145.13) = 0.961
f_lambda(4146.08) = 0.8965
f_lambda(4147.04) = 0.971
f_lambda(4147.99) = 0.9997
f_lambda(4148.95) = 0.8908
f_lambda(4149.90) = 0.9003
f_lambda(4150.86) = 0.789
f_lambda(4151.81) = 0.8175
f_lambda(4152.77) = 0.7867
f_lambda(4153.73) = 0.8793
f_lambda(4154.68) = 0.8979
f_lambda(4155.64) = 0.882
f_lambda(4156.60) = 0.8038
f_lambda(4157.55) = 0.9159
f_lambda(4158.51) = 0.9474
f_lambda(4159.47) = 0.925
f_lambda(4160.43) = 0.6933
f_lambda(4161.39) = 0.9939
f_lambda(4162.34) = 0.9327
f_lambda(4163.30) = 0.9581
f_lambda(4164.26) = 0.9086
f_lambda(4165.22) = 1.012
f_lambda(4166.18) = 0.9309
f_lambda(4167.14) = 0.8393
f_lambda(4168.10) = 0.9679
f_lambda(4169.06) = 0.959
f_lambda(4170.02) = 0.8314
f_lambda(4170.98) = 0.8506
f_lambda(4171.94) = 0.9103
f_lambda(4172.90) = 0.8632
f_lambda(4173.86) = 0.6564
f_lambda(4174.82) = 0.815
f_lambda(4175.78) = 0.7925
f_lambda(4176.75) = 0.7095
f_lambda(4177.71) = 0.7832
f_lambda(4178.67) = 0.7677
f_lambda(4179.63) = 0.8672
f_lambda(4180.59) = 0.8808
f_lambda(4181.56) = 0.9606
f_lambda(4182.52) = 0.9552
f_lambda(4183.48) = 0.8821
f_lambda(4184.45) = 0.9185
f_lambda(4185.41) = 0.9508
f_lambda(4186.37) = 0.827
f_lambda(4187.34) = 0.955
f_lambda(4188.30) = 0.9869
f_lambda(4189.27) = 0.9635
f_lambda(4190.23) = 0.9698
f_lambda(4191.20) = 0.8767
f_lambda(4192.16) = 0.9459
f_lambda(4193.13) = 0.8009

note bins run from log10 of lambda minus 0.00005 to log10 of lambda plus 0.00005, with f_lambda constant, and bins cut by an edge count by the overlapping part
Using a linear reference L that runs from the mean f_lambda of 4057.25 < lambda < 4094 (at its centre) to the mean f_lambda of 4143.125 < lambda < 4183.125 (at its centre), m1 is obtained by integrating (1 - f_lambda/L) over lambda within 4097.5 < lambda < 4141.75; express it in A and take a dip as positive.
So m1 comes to 3.3 A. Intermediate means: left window 0.914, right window 0.882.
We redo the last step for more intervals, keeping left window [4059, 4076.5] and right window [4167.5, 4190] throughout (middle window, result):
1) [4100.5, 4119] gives 2.3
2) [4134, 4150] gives -0.8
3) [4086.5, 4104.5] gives 1.3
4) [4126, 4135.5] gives -0.1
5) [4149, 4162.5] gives 0.1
